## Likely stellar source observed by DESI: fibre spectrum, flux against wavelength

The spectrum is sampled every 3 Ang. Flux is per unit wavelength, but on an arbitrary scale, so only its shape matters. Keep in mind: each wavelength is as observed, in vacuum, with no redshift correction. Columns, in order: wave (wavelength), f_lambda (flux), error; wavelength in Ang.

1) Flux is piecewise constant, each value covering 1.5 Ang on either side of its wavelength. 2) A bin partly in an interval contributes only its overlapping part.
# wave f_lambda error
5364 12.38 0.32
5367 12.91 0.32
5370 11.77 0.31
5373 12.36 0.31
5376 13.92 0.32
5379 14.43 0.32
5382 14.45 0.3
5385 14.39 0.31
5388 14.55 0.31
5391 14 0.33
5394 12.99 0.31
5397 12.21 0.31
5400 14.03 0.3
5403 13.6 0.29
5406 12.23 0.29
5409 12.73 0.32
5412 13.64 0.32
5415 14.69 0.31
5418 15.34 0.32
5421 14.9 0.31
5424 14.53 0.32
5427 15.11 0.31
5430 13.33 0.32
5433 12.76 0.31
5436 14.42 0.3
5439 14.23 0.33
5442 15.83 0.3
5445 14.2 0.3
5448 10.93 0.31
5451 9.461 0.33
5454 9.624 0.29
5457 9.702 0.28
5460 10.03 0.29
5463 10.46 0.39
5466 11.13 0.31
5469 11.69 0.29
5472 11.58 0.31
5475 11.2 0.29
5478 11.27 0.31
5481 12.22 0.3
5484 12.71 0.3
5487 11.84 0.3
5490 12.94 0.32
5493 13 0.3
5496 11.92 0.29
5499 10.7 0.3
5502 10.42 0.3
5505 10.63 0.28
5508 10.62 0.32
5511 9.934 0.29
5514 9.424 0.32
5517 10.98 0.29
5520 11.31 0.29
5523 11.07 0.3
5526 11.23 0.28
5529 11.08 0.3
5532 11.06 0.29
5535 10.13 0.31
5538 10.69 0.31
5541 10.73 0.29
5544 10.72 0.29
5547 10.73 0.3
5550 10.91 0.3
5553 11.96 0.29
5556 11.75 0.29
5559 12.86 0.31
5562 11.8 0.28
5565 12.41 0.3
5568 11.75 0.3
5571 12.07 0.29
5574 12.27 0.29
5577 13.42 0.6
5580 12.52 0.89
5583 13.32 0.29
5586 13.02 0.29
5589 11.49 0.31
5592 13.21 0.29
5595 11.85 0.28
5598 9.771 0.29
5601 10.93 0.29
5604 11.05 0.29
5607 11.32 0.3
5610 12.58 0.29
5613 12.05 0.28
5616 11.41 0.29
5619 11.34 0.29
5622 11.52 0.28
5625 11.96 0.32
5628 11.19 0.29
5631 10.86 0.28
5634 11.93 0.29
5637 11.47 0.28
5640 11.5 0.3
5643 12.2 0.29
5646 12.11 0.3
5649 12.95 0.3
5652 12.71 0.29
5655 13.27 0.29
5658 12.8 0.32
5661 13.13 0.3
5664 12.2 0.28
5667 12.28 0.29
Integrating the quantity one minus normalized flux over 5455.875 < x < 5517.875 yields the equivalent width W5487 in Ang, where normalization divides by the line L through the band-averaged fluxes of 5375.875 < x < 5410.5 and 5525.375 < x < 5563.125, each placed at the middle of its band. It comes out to 4.8 Ang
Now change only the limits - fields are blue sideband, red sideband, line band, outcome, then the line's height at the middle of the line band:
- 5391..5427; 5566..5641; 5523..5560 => 3.94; 12.5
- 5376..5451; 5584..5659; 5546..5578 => 1.09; 12.4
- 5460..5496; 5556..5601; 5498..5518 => 2.56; 11.9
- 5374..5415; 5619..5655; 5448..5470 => 4.79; 13.2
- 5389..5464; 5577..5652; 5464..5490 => 1.96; 12.7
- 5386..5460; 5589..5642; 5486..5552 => 7.37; 12.4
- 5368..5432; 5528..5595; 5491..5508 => 1.69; 12.6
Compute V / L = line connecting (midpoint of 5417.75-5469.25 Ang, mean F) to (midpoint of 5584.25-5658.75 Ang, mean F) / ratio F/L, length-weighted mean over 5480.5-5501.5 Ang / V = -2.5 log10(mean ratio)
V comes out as 0.03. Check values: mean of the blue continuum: 12.6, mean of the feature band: 12.1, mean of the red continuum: 11.9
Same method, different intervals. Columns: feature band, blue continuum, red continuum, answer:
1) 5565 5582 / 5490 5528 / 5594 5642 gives -0.11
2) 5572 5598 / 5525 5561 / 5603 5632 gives -0.10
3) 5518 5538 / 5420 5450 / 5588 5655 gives 0.17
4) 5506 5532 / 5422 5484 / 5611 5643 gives 0.12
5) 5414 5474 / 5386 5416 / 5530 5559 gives 0.01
